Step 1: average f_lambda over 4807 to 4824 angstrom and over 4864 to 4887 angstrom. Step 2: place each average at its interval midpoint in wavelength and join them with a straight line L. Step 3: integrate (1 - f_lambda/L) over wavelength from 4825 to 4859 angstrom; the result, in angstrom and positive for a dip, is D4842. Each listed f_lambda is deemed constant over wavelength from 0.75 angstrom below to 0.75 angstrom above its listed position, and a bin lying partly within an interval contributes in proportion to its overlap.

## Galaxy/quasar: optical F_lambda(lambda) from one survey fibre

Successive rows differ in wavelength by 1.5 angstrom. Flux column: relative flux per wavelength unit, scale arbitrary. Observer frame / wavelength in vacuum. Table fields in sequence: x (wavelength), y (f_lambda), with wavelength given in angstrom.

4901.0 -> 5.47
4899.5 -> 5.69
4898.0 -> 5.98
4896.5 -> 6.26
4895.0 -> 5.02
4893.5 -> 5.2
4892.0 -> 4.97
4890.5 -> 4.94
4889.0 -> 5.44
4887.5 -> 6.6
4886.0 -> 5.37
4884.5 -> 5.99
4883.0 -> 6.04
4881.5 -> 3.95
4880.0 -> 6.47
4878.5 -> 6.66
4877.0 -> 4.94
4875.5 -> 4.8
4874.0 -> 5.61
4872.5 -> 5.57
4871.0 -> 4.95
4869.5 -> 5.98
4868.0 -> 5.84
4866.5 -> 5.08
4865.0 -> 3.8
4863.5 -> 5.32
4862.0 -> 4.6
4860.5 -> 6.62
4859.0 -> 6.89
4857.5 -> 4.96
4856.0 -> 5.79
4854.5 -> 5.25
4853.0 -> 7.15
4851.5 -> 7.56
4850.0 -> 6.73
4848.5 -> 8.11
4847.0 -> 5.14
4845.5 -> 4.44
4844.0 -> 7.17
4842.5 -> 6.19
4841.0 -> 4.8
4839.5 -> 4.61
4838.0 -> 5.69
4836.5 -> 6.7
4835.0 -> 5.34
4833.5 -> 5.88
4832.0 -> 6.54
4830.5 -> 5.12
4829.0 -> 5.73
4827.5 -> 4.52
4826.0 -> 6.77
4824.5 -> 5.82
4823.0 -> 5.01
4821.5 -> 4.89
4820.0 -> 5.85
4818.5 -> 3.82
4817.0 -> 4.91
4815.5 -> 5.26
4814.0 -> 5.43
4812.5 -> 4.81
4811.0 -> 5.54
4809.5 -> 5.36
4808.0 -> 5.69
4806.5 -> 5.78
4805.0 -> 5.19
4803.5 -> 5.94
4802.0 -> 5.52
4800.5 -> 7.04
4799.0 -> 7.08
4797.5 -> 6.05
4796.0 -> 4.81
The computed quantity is -4.3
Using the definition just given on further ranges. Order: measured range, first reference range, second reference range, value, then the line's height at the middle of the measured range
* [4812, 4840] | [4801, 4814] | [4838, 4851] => 1.46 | 5.71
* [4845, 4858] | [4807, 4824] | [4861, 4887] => -2.18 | 5.29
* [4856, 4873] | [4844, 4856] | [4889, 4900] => 1.75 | 6.06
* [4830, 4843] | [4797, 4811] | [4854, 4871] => 0.03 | 5.66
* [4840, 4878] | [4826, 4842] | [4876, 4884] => -1.01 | 5.58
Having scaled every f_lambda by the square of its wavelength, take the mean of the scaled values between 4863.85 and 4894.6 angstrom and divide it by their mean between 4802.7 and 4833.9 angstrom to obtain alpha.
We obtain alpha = 1.0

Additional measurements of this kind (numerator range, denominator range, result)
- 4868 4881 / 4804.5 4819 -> 1.11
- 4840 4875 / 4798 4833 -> 1.06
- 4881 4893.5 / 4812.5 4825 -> 1.10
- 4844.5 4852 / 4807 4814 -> 1.21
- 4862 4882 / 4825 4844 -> 0.94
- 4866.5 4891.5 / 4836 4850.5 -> 0.95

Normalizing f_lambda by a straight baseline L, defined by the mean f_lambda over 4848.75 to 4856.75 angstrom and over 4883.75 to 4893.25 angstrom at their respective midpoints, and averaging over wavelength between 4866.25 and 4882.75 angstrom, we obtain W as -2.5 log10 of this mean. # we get 0.091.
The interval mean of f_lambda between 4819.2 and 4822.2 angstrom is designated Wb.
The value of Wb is 5.35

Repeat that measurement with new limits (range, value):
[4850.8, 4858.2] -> 6.14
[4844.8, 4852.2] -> 6.4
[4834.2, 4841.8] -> 5.44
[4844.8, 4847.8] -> 4.85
